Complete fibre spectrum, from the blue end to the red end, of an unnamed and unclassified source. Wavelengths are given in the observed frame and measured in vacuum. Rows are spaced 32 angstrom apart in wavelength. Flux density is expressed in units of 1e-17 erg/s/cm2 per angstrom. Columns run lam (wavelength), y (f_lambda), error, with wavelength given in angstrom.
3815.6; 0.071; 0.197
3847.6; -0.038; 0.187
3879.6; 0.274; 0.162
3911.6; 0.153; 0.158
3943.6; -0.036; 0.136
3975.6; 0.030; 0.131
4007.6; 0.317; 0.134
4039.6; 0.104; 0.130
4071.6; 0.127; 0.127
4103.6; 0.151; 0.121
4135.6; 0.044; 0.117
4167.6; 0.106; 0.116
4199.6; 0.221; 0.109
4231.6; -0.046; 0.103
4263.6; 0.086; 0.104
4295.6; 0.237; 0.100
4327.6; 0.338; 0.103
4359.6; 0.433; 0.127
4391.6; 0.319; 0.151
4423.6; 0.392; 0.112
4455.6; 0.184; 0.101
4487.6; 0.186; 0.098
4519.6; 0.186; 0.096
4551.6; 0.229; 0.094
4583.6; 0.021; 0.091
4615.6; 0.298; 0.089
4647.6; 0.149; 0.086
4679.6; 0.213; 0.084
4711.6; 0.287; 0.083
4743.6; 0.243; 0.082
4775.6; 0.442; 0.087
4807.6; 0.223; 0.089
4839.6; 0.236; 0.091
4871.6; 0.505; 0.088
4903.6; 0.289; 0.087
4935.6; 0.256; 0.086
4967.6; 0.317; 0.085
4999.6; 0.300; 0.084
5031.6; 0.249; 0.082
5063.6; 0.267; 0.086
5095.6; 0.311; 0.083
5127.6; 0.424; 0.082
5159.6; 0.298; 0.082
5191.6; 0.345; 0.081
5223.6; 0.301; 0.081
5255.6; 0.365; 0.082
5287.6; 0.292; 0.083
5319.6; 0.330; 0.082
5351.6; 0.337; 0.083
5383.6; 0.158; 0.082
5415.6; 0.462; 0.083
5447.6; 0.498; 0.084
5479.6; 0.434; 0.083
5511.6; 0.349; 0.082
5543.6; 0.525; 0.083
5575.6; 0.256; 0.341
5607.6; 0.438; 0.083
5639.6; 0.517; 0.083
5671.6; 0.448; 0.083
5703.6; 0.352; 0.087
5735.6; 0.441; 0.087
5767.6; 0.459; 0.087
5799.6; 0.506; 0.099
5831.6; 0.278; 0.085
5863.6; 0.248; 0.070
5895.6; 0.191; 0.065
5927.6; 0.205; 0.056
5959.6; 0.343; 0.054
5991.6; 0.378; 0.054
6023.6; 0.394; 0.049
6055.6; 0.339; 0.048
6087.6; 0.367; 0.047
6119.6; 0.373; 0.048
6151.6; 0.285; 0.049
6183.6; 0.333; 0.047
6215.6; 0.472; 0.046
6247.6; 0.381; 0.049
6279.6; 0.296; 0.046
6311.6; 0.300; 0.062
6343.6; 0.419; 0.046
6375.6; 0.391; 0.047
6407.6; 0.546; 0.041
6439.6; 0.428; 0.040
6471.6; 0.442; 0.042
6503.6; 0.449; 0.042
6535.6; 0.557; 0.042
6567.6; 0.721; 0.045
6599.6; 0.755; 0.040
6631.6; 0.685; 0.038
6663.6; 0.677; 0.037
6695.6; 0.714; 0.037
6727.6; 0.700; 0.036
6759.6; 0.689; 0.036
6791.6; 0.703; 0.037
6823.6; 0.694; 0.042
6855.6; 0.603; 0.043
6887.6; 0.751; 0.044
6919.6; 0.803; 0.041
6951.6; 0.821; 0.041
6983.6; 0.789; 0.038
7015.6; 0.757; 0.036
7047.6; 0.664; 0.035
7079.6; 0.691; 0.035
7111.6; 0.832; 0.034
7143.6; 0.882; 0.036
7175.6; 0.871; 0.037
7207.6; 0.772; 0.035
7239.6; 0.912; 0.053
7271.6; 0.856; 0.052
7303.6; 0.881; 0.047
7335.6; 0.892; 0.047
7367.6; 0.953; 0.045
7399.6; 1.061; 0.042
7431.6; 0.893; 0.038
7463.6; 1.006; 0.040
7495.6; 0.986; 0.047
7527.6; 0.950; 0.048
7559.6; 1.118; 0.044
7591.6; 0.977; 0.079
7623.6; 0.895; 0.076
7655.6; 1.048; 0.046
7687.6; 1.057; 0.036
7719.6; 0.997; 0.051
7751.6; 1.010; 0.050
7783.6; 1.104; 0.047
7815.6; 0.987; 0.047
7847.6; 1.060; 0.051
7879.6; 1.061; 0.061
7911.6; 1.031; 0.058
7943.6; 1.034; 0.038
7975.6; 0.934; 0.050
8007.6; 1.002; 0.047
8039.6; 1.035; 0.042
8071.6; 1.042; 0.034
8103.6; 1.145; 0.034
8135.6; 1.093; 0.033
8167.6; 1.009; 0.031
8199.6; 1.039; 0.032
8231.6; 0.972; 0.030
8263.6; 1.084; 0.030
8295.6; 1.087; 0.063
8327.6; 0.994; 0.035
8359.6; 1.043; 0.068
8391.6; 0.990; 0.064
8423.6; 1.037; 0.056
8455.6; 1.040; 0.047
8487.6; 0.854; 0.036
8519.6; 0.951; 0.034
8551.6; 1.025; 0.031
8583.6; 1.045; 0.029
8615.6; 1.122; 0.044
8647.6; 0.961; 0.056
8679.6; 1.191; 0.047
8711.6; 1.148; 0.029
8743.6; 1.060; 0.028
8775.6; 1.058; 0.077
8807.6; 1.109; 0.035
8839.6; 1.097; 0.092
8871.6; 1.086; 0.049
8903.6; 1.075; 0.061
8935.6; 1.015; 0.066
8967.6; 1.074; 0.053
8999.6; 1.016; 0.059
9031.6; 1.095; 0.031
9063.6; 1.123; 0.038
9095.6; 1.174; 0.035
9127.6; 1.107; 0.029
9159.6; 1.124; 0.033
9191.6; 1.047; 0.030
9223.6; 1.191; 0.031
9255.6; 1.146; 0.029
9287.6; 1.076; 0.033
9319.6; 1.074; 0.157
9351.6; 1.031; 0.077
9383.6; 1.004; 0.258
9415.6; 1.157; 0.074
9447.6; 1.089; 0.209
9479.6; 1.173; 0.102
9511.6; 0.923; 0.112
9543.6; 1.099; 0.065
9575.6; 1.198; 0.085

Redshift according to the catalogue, 0.64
